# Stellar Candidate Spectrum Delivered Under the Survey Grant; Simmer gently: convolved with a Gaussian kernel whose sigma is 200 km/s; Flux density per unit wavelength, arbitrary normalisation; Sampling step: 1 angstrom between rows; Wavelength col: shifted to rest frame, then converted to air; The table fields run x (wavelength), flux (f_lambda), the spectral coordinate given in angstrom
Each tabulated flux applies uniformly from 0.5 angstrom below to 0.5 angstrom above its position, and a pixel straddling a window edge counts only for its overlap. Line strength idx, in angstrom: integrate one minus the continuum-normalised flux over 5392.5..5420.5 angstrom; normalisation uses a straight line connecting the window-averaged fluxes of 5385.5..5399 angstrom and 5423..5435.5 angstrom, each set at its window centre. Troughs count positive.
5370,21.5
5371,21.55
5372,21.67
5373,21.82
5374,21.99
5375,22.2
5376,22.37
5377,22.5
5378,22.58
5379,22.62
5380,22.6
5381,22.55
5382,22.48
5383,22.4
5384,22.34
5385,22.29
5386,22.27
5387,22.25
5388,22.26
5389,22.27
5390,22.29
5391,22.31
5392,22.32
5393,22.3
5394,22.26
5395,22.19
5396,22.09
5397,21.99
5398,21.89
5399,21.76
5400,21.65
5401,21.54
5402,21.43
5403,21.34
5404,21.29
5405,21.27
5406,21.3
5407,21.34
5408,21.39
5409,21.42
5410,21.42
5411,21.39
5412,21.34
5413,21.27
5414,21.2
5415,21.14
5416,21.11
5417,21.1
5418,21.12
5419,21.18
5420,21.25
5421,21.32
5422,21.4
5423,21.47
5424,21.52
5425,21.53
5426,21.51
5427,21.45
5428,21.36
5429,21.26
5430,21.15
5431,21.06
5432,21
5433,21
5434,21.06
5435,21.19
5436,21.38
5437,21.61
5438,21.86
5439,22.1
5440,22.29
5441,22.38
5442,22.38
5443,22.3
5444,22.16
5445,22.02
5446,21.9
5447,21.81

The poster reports 0.4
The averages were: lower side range 22.2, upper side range 21.3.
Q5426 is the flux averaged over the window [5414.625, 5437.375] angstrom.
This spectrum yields 21.3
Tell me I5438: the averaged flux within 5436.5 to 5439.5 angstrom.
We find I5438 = 21.9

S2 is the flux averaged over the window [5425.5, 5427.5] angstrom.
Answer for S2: 21.5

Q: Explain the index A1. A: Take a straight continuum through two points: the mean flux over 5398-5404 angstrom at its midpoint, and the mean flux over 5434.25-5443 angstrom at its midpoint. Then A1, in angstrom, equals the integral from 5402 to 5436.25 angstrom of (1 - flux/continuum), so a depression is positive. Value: 0.7 angstrom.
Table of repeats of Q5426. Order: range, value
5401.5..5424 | 21.3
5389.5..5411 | 21.7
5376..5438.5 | 21.7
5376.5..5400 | 22.3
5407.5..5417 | 21.3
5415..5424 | 21.3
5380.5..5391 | 22.3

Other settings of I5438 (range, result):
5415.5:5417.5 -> 21.1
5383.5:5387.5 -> 22.3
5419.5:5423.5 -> 21.4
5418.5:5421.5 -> 21.2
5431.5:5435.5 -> 21.1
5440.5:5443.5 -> 22.4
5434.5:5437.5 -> 21.4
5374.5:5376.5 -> 22.3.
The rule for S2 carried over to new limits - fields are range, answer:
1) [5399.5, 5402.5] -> 21.5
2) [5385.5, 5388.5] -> 22.3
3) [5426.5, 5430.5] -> 21.3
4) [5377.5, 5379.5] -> 22.6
